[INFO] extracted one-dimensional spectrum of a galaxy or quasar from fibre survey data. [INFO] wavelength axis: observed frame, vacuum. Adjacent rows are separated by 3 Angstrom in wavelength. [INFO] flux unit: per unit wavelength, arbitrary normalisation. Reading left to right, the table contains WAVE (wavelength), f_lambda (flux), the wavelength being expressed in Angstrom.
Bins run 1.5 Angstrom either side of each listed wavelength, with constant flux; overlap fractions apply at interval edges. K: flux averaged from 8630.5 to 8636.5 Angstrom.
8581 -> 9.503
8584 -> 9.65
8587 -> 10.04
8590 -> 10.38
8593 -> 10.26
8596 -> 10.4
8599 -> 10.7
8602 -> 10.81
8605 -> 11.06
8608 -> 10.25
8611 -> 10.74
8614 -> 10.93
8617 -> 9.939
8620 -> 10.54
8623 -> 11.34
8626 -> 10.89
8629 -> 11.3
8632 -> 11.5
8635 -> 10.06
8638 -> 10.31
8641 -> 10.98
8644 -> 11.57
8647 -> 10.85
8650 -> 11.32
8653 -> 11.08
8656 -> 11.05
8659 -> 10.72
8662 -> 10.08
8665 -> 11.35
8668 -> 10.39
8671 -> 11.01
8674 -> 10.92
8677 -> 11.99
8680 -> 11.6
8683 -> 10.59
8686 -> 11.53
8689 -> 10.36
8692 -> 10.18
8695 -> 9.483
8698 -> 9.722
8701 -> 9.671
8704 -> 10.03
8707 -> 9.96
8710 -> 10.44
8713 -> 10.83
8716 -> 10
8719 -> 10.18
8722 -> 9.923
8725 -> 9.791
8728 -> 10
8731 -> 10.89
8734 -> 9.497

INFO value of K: 10.8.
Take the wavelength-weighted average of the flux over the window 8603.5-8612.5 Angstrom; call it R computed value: 10.7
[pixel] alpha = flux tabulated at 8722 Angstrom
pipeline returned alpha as 9.923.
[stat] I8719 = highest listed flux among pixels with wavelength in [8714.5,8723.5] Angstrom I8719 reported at 10.18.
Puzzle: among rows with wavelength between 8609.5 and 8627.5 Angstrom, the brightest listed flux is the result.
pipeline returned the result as 11.34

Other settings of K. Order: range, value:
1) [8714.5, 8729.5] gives 9.98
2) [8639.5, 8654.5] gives 11.2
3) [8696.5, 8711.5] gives 9.96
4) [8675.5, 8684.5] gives 11.4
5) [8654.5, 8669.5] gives 10.7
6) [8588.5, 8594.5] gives 10.3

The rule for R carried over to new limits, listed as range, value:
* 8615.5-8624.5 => 10.6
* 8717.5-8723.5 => 10.1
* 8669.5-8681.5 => 11.4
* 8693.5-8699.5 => 9.6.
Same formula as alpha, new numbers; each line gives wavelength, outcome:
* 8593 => 10.26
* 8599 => 10.7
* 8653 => 11.08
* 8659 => 10.72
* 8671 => 11.01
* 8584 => 9.65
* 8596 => 10.4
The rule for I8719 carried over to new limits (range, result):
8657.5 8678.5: 11.99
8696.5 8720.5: 10.83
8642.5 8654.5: 11.57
